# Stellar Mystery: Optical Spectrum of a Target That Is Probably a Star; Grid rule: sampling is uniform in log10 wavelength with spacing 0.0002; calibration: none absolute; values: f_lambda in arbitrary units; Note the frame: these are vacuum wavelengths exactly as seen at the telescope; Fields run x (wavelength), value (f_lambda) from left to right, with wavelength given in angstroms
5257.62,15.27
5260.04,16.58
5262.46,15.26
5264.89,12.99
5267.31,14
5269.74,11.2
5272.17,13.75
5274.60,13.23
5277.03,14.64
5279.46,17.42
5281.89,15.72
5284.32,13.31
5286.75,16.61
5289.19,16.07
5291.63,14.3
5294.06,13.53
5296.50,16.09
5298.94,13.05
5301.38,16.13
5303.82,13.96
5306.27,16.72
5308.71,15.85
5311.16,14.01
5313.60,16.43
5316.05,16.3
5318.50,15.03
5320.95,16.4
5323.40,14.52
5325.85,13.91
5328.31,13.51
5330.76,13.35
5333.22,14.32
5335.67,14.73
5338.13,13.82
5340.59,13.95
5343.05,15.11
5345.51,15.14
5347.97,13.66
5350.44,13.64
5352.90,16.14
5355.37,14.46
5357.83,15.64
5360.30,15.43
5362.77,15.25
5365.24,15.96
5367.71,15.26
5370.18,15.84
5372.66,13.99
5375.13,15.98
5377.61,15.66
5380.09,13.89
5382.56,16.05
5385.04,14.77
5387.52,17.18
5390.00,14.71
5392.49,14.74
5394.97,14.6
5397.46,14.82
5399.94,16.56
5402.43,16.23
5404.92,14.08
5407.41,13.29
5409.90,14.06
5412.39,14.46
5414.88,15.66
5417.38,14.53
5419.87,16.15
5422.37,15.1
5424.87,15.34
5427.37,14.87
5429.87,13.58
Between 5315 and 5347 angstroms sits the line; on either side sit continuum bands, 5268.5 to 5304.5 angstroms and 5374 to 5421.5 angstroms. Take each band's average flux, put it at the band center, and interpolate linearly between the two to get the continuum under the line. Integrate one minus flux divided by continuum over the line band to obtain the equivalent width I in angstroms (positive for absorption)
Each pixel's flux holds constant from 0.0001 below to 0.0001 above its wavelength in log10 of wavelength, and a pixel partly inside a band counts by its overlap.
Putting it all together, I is 0.5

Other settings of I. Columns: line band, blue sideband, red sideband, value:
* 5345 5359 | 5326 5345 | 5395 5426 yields -0.4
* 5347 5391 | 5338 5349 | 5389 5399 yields -1.9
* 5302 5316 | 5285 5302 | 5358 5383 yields -0.4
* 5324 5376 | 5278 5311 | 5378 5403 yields 2.0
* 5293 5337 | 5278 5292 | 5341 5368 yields 1.4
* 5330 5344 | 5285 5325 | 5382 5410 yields 0.9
